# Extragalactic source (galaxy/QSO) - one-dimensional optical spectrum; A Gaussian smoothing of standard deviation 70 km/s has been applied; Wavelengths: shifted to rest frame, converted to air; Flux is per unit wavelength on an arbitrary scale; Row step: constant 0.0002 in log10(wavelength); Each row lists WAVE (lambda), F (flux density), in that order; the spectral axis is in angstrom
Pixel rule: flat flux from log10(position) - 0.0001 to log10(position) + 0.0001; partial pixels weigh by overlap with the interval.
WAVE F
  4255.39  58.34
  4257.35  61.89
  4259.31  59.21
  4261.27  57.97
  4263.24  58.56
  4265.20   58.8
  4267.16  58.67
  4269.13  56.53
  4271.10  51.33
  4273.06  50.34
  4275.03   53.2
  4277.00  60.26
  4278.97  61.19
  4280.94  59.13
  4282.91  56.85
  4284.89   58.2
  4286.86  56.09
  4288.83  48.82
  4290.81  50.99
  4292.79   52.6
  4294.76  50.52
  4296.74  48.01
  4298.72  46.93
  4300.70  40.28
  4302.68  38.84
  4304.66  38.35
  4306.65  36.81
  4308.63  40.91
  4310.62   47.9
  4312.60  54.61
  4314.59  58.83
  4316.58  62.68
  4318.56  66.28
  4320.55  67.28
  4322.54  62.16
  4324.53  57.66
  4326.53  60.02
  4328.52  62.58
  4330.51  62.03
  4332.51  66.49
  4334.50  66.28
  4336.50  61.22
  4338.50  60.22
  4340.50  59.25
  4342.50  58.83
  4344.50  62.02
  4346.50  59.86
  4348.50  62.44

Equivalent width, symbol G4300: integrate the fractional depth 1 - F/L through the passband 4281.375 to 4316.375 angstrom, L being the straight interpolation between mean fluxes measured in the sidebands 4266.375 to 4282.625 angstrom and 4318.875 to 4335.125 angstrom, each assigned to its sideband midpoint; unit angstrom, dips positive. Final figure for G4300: 6.10 angstrom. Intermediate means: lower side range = 56.3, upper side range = 63.1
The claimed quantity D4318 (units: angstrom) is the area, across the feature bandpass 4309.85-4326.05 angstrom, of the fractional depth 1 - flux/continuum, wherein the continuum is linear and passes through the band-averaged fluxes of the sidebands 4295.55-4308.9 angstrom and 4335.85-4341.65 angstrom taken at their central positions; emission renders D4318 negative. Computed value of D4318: -3.4 angstrom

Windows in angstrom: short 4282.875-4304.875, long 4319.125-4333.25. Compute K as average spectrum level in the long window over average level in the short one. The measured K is 1.3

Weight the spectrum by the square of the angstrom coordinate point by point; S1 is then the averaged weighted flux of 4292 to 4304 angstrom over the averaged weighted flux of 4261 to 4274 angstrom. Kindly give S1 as 0.8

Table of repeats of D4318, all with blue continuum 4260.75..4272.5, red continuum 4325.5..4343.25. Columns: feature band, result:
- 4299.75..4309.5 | 3.4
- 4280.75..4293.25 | 0.8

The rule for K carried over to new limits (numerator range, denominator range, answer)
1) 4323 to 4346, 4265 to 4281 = 1.09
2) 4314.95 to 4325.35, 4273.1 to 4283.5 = 1.10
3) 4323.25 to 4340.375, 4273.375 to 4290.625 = 1.10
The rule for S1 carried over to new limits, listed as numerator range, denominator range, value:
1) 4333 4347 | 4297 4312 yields 1.48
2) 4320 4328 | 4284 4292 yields 1.17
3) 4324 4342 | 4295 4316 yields 1.37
